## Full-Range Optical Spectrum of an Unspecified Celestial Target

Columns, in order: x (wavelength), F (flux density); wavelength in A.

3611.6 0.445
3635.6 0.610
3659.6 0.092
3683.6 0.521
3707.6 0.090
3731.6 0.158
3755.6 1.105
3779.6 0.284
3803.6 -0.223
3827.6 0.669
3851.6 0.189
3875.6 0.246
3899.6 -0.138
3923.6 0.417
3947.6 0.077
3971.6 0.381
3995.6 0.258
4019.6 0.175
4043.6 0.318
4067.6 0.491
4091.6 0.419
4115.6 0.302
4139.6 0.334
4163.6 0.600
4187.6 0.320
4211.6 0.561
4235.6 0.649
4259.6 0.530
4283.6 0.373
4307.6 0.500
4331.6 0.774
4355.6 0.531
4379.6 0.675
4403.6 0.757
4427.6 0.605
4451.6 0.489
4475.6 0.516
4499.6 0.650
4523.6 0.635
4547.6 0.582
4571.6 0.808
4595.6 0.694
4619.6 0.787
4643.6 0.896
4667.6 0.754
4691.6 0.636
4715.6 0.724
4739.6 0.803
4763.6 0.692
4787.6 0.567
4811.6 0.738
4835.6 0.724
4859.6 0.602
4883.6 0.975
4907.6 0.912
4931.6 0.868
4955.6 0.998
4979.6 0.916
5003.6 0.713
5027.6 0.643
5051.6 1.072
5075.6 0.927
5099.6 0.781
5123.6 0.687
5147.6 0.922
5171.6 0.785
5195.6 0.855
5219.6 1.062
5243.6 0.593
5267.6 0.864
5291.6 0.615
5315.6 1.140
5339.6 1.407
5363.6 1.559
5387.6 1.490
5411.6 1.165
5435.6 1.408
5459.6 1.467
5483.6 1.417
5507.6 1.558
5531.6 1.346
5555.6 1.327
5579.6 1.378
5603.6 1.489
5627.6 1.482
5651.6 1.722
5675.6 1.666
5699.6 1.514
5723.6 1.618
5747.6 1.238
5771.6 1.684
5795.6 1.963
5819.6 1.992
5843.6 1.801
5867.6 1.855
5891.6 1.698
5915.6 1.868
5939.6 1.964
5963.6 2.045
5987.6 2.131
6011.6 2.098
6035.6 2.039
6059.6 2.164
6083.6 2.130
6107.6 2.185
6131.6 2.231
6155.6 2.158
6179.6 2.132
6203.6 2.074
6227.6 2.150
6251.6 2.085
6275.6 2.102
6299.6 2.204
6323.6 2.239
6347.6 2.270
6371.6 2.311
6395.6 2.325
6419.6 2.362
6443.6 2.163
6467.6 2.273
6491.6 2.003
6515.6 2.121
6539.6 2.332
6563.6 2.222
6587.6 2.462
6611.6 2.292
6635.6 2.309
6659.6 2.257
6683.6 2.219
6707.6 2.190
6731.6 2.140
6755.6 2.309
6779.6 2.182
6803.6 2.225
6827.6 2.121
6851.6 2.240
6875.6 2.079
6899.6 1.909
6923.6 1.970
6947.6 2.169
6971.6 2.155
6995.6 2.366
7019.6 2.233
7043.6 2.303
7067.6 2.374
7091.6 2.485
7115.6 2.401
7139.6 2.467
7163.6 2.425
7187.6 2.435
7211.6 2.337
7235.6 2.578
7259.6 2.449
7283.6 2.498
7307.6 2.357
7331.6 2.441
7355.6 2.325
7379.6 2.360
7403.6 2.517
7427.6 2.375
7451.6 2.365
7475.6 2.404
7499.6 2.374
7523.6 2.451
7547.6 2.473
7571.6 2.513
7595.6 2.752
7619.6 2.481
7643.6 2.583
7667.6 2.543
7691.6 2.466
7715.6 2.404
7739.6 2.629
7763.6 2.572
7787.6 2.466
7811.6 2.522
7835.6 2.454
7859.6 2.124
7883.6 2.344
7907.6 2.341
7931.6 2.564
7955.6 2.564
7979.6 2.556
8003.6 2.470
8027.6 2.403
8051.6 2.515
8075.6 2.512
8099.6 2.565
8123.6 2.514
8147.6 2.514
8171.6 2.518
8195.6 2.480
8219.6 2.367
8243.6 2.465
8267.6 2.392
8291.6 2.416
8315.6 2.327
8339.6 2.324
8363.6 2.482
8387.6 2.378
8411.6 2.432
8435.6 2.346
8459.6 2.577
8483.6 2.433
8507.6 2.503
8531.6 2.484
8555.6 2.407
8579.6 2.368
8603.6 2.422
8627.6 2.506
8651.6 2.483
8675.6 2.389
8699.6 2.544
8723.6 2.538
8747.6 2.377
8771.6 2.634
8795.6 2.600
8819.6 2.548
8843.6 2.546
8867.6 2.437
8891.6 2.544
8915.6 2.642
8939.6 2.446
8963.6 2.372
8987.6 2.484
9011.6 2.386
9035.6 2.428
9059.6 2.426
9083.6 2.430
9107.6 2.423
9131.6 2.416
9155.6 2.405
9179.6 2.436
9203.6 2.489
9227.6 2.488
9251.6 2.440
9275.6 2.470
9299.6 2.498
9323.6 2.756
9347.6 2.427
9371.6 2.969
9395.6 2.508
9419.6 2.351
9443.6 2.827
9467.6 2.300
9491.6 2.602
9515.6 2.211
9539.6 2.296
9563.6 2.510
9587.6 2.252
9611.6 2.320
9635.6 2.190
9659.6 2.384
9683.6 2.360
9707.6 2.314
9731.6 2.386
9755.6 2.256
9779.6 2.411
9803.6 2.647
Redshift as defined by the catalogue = 0.334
